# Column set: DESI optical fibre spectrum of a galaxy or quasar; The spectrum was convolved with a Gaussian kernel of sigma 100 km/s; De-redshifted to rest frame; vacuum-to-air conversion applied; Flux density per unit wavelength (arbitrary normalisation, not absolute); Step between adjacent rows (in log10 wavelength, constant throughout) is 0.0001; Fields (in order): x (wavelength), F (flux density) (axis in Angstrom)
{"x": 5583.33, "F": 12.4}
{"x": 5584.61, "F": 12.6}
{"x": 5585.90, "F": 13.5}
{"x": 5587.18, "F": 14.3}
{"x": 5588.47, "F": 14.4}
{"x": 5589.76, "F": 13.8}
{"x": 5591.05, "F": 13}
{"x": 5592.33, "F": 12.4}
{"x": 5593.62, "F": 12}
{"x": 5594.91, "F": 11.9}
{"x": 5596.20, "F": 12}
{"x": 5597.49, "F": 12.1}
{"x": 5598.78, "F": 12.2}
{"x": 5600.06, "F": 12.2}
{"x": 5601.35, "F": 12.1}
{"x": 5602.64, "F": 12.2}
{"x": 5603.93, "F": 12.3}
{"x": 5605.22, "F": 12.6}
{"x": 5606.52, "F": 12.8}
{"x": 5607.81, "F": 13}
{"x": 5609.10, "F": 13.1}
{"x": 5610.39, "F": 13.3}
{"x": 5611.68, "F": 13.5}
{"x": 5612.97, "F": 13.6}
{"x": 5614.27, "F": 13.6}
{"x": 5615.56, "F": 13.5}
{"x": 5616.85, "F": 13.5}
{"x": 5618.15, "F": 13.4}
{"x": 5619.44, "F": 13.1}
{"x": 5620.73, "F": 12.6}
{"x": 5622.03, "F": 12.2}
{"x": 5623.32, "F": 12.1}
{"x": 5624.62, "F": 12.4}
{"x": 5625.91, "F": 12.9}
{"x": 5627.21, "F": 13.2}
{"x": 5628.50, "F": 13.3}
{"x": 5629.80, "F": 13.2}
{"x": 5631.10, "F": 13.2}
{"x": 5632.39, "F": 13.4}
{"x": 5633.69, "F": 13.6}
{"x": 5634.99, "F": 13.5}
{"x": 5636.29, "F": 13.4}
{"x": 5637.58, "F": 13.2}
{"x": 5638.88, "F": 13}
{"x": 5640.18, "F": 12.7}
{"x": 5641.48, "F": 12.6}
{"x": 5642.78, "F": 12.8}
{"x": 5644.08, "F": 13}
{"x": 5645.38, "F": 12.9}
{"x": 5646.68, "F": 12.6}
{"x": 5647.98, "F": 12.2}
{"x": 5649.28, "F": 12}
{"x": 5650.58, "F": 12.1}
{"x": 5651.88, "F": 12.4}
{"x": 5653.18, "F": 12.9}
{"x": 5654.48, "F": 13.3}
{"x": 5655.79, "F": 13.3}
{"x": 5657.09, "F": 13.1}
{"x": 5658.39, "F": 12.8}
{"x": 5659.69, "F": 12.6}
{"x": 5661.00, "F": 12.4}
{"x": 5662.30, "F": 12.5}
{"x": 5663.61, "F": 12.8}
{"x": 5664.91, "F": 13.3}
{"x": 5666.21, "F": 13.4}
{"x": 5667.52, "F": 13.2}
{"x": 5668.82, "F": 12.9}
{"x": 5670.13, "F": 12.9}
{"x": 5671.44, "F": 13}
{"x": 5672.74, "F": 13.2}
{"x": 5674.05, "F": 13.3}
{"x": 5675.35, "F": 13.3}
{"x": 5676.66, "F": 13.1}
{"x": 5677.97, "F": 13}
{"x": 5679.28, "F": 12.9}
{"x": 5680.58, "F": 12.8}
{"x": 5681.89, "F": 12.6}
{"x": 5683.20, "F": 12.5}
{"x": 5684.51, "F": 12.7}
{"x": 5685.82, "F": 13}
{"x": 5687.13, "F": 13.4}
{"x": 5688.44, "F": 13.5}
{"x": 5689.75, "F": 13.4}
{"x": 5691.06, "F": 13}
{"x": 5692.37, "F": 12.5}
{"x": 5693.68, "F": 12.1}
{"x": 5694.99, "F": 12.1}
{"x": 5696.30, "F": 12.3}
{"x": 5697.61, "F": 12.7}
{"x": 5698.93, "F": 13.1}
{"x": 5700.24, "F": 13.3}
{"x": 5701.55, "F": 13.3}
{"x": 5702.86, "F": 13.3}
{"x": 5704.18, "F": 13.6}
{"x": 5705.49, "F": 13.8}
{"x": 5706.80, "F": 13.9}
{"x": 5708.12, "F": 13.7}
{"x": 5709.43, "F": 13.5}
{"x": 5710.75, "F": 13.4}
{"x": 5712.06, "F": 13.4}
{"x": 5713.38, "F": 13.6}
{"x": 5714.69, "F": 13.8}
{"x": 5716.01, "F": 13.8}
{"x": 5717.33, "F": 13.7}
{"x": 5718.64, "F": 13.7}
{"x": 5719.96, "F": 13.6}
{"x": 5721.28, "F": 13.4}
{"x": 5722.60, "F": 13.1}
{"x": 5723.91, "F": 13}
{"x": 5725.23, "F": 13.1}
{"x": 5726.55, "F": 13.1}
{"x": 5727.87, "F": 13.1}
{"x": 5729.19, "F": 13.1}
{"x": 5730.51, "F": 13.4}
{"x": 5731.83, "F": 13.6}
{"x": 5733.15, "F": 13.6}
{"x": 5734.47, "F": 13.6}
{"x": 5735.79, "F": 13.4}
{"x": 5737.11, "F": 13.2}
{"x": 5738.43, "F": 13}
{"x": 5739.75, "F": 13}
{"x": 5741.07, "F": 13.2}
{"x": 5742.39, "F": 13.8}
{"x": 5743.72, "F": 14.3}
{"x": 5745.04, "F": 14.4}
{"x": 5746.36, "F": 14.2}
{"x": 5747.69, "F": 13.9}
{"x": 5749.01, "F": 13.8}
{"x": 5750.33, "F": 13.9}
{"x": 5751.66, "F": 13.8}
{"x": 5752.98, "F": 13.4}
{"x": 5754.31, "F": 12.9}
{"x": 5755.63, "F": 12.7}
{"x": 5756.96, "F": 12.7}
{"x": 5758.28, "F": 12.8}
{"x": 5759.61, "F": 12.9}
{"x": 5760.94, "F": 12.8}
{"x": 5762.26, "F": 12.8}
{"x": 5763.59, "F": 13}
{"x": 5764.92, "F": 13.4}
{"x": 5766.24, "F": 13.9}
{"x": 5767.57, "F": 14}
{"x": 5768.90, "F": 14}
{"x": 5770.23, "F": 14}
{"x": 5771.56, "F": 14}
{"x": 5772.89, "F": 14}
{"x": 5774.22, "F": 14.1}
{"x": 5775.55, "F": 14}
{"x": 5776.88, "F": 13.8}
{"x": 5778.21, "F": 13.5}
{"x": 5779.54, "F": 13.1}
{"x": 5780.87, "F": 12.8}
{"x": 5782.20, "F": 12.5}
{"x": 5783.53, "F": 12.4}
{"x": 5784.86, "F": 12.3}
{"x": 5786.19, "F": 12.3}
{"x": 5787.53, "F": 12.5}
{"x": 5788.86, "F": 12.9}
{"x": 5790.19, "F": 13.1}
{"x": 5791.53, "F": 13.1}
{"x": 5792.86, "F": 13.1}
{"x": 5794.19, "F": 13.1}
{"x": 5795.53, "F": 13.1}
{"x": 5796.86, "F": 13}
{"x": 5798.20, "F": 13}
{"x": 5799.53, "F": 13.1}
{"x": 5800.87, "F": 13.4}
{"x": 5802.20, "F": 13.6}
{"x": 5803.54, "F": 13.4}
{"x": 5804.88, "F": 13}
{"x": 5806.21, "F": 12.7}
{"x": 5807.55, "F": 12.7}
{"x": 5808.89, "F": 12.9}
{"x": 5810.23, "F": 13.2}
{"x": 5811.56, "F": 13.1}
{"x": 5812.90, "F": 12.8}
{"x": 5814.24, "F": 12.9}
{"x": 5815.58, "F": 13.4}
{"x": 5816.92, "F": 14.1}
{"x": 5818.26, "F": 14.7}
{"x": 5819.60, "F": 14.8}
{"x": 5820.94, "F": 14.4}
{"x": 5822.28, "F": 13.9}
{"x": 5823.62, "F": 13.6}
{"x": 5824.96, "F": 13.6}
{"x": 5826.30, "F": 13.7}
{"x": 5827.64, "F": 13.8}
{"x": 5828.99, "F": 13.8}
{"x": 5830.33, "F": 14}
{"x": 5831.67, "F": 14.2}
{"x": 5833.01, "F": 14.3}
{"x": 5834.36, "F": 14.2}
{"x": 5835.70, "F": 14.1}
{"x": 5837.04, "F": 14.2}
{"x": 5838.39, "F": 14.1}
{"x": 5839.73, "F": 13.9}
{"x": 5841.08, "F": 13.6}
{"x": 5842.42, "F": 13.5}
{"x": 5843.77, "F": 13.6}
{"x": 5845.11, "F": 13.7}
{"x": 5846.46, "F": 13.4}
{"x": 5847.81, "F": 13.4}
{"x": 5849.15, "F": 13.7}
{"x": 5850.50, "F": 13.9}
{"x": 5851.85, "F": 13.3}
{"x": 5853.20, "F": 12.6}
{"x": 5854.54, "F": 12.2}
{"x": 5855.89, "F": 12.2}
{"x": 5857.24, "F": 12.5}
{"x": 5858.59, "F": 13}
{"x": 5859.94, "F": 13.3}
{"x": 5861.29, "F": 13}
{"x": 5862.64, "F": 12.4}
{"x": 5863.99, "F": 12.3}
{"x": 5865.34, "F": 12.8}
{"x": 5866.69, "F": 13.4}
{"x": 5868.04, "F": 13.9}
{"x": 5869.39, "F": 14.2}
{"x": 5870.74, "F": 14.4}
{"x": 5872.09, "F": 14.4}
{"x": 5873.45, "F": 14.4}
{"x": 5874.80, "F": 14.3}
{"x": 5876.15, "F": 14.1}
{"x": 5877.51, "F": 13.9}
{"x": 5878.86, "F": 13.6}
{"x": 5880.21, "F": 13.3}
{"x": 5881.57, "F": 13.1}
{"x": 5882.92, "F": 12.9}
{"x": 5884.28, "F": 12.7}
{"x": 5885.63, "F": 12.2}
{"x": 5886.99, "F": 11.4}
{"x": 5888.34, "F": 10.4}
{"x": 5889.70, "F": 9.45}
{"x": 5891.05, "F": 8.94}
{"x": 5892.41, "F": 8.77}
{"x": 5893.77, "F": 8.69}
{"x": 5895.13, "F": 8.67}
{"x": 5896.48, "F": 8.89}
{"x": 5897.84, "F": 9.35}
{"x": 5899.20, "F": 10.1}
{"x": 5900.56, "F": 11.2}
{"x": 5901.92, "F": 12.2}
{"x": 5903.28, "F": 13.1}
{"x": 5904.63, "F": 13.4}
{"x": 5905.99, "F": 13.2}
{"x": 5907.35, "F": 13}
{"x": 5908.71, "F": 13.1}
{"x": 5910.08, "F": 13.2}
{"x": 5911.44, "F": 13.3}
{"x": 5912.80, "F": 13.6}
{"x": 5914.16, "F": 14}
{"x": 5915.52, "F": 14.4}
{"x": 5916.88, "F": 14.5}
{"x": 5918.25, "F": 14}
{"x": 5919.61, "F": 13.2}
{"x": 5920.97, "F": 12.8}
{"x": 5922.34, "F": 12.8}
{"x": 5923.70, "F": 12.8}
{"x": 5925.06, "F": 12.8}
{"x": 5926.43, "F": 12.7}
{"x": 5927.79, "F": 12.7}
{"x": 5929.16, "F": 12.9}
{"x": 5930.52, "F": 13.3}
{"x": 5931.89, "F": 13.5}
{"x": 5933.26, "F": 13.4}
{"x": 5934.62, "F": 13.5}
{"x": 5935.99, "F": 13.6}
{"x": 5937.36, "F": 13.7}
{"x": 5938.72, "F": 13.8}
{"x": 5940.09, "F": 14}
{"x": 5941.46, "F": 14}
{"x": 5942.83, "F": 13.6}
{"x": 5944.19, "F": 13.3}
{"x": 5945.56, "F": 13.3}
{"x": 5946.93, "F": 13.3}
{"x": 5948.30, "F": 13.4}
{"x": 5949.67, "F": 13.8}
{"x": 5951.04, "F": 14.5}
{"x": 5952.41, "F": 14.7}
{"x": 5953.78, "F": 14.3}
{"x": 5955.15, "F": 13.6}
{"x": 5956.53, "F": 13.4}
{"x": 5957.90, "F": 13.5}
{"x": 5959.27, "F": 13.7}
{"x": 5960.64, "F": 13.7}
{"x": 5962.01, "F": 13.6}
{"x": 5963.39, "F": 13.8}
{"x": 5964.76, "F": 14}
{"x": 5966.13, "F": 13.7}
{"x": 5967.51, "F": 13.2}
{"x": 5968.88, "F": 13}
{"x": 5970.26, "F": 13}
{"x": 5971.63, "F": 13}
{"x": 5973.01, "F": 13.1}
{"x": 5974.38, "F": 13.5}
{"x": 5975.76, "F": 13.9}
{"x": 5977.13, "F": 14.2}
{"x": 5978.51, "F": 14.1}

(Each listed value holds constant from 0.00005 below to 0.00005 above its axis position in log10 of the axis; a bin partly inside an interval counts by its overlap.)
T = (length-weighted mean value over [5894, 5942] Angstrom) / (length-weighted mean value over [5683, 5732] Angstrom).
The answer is 0.97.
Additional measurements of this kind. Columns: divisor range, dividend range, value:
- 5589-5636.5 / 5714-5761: 1.04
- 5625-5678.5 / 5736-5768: 1.03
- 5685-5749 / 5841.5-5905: 0.93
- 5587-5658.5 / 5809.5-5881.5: 1.06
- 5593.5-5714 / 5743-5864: 1.04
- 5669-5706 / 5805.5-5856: 1.05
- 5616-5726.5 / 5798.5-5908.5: 0.99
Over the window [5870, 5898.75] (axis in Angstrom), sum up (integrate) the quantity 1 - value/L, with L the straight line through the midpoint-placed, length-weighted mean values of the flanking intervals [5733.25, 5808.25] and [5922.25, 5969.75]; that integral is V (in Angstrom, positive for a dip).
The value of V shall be 3.5 Angstrom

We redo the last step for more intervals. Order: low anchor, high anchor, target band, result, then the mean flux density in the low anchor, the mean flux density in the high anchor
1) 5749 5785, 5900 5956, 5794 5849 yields -0.94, 13.3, 13.4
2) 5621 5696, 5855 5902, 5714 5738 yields -1.43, 12.9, 12.1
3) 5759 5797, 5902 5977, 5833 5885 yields -0.45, 13.2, 13.5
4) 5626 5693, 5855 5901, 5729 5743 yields -0.77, 13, 12.1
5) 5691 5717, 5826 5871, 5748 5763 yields 0.18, 13.2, 13.5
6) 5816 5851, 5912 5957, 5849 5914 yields 6.31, 13.9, 13.6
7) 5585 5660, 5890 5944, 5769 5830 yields -3.27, 12.9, 12.5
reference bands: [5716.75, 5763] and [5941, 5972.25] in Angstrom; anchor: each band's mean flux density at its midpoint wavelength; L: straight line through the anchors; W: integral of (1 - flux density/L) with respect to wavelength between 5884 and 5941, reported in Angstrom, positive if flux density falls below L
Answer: 5.3 Angstrom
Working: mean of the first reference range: 13.4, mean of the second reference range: 13.6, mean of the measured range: 12.3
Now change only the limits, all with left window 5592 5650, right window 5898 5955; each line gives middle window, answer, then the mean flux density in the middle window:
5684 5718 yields -0.8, 13.2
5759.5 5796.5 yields -0.5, 13.2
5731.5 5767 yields -1.1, 13.4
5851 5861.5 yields 0.3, 12.8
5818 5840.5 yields -1.6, 14.1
